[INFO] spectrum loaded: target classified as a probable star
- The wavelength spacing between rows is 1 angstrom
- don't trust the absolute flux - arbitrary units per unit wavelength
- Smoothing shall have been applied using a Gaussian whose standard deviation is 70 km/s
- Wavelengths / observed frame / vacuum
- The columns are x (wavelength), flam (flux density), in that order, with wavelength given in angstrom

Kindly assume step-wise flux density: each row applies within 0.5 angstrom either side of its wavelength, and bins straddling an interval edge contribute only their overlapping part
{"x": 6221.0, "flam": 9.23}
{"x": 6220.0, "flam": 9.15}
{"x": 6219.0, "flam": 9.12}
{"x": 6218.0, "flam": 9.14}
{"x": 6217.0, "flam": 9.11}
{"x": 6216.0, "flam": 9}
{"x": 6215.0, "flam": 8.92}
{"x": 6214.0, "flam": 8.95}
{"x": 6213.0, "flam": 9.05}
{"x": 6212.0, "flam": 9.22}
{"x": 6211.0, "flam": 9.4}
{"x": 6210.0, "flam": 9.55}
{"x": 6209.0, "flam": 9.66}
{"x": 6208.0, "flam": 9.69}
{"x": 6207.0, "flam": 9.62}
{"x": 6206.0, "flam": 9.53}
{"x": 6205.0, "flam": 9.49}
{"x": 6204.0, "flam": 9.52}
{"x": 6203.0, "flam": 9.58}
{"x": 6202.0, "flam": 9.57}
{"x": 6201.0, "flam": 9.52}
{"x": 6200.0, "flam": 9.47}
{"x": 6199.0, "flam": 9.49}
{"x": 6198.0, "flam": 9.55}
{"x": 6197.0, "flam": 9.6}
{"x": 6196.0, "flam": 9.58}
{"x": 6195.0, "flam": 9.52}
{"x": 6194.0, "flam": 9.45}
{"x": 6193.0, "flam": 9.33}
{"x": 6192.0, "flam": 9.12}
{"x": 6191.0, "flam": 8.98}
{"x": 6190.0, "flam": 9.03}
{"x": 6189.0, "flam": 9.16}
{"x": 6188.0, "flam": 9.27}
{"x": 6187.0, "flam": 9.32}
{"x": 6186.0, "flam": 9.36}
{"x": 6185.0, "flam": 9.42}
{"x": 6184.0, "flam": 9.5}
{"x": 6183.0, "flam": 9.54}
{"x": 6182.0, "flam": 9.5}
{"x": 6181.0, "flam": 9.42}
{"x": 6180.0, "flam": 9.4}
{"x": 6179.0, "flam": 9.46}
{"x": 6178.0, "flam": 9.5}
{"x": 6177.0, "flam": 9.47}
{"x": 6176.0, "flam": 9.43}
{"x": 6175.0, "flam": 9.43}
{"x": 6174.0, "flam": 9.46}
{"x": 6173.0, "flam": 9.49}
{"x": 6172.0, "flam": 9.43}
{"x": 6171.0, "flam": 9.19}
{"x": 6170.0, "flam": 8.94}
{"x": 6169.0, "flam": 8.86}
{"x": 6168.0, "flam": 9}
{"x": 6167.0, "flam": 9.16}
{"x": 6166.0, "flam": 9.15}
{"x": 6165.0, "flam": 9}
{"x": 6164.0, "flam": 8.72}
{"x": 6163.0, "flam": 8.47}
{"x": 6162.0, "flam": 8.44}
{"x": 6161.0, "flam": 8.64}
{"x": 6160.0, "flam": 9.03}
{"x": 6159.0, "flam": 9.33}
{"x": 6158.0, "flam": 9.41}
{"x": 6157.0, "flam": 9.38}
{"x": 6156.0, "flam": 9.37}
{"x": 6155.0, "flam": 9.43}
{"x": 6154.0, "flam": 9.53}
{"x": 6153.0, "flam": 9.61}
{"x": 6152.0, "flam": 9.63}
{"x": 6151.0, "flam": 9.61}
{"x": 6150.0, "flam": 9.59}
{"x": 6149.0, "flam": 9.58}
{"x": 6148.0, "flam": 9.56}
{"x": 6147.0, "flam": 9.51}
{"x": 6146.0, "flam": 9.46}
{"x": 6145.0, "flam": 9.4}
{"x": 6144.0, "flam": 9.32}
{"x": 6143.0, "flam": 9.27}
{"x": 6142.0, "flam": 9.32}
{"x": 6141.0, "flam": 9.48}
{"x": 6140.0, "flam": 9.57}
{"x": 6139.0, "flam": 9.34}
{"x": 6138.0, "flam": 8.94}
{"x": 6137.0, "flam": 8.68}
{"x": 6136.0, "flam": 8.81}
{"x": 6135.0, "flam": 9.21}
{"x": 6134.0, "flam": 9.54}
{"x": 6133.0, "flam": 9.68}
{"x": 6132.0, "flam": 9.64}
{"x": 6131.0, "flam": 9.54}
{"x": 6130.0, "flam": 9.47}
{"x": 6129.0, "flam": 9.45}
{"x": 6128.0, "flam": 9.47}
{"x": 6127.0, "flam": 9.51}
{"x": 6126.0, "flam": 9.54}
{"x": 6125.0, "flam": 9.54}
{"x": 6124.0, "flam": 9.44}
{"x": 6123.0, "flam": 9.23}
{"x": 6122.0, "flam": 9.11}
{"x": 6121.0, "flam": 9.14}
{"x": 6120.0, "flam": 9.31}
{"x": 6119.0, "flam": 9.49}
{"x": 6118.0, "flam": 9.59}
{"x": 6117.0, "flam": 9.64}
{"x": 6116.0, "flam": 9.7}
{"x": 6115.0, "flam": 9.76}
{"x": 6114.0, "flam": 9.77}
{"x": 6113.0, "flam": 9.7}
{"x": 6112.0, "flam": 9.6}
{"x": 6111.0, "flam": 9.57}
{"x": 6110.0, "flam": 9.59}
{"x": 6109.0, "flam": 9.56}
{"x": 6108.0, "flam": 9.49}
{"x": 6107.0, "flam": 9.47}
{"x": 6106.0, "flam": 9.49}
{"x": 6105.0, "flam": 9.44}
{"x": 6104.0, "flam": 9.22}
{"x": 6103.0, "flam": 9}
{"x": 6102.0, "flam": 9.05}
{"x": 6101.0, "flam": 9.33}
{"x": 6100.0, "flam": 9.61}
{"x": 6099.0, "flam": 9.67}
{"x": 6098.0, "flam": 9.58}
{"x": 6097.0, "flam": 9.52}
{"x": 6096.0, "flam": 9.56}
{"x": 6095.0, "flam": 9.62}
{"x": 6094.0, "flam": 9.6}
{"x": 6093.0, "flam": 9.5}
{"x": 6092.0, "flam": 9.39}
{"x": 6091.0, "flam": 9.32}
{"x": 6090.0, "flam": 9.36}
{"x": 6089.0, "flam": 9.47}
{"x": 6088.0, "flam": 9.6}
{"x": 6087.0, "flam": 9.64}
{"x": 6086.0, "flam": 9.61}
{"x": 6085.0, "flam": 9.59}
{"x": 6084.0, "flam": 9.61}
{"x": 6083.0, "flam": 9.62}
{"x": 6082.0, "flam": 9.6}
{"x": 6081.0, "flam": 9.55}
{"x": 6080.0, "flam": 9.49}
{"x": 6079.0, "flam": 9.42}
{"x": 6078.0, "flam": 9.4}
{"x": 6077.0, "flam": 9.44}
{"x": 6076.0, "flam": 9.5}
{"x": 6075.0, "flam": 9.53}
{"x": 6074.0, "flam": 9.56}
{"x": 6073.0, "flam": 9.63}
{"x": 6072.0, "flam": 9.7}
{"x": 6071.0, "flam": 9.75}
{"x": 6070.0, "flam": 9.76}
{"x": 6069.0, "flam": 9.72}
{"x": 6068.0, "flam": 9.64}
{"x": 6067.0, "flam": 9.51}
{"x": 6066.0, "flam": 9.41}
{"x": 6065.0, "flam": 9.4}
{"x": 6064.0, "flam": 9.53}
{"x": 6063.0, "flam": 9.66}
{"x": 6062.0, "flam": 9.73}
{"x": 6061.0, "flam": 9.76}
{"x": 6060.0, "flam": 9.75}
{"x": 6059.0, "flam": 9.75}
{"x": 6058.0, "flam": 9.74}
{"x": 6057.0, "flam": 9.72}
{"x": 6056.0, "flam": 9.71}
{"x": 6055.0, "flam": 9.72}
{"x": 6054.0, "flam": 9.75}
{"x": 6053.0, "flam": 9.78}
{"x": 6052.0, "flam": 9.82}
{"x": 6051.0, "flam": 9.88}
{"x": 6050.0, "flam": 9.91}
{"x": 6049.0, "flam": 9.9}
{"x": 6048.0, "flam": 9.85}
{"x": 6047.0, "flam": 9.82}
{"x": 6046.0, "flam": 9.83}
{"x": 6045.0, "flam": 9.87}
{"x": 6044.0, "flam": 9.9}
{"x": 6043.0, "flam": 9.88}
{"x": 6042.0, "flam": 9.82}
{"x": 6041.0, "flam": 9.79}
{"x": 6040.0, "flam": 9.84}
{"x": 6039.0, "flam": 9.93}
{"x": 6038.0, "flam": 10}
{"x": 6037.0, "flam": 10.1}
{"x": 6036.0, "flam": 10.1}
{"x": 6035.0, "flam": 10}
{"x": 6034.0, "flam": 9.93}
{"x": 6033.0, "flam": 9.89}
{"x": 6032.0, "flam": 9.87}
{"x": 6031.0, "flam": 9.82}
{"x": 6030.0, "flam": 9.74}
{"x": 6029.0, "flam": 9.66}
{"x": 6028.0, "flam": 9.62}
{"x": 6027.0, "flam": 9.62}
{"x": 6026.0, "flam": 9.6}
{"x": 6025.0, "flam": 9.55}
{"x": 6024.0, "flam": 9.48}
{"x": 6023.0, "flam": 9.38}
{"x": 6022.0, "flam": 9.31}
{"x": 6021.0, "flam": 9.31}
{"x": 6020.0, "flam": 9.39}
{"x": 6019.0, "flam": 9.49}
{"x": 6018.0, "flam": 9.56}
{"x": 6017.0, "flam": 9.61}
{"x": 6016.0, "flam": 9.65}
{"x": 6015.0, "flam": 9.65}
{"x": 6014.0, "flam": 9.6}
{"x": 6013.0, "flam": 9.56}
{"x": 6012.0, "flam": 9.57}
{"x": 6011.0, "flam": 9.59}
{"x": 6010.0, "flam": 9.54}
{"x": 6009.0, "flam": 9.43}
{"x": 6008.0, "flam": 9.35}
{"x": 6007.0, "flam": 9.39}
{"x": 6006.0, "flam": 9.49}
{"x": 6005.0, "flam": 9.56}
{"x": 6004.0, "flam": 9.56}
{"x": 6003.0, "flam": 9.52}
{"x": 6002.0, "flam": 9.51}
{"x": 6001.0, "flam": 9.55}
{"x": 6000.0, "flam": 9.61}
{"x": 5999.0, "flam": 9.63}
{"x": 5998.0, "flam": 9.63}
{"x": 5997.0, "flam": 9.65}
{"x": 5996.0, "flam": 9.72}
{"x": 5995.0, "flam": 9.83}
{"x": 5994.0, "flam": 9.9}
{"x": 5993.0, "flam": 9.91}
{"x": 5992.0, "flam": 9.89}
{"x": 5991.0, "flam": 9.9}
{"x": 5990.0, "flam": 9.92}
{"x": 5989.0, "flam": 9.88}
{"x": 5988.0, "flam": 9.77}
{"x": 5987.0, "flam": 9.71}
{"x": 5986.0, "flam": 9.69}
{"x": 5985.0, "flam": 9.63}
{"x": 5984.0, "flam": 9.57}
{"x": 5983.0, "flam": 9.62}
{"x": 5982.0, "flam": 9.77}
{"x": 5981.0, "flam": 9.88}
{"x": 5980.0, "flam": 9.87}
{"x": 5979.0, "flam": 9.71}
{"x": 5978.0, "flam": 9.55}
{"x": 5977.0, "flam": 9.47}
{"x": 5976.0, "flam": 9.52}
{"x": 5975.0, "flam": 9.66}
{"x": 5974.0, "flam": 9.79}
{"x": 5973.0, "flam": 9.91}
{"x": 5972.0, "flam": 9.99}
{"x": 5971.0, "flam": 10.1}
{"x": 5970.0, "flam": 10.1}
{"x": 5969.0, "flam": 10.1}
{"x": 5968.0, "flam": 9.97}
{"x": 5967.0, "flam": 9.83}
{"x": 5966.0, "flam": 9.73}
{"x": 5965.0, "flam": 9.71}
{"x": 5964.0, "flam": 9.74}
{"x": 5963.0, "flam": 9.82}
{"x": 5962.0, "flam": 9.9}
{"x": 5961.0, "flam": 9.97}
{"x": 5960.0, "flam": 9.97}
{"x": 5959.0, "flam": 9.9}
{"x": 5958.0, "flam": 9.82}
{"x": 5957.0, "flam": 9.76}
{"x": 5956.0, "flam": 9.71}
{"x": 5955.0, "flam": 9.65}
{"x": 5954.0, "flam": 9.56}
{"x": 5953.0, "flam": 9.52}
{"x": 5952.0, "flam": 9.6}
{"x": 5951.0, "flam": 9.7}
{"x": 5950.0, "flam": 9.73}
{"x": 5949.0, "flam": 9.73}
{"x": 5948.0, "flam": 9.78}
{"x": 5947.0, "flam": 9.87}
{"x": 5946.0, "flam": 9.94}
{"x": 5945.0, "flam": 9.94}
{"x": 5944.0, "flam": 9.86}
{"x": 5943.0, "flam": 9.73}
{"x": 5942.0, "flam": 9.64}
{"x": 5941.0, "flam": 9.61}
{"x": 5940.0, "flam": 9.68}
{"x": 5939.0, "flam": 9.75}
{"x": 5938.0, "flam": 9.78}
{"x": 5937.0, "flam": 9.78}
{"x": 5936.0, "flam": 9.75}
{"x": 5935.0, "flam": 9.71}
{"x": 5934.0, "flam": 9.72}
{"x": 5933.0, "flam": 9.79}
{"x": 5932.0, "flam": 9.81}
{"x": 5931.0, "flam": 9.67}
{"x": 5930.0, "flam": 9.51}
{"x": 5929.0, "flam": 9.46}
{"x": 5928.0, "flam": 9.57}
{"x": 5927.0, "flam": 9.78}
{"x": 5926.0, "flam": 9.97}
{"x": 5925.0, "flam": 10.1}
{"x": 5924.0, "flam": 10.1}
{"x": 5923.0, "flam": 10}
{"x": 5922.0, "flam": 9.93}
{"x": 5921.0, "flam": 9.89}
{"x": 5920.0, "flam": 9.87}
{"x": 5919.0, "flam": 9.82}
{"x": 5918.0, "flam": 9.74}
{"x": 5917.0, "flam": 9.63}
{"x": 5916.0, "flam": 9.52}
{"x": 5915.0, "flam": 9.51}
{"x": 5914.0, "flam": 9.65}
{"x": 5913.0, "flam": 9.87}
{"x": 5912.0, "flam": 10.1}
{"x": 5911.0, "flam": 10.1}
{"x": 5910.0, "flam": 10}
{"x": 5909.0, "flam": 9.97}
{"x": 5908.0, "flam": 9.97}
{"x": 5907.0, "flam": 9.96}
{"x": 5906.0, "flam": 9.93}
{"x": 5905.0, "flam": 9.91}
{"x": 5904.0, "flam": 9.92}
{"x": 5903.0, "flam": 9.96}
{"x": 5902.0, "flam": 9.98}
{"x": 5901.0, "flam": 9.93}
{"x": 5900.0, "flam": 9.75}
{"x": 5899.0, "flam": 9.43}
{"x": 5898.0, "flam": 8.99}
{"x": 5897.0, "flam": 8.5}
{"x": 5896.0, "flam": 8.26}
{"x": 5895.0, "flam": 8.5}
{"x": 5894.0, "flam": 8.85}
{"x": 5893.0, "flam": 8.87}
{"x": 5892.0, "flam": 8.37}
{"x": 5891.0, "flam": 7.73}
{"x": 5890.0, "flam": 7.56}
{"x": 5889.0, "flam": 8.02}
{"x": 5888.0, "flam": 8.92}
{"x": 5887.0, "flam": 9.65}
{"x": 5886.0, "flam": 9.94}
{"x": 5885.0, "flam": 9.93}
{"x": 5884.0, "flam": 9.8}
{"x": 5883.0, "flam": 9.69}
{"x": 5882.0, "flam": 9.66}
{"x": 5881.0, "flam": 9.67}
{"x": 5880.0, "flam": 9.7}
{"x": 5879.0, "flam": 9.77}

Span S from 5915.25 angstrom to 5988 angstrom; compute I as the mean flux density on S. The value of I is 9.77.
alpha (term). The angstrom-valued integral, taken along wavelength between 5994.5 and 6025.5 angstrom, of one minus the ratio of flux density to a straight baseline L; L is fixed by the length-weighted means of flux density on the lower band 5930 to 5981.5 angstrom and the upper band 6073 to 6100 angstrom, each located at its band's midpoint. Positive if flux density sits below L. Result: 0.44 angstrom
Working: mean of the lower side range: 9.78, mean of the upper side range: 9.53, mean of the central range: 9.54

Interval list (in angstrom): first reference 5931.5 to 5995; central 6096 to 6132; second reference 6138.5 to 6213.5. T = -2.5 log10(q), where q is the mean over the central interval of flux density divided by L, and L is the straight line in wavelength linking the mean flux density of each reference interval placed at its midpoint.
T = 0.000 mag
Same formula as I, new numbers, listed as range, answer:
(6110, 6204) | 9.36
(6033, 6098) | 9.69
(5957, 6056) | 9.74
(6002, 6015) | 9.52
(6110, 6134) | 9.52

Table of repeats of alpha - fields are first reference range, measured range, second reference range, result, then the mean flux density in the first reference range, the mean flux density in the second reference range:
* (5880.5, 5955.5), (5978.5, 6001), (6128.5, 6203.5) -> -0.6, 9.59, 9.33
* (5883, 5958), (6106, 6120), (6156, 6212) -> -0.3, 9.59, 9.32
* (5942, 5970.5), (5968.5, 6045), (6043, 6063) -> 0.7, 9.81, 9.8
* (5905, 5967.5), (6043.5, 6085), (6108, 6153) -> -0.4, 9.79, 9.45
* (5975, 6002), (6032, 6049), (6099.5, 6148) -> -0.5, 9.72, 9.42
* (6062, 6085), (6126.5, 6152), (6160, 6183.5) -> -0.3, 9.57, 9.18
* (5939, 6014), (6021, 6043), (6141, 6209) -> -0.3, 9.73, 9.35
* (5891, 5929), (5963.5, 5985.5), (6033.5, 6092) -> -0.3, 9.6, 9.7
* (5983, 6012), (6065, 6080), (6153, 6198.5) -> -0.1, 9.65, 9.27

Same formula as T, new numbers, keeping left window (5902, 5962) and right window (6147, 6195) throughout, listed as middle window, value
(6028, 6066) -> -0.03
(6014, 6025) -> 0.01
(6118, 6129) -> 0.00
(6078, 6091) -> -0.01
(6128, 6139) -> 0.01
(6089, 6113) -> 0.00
